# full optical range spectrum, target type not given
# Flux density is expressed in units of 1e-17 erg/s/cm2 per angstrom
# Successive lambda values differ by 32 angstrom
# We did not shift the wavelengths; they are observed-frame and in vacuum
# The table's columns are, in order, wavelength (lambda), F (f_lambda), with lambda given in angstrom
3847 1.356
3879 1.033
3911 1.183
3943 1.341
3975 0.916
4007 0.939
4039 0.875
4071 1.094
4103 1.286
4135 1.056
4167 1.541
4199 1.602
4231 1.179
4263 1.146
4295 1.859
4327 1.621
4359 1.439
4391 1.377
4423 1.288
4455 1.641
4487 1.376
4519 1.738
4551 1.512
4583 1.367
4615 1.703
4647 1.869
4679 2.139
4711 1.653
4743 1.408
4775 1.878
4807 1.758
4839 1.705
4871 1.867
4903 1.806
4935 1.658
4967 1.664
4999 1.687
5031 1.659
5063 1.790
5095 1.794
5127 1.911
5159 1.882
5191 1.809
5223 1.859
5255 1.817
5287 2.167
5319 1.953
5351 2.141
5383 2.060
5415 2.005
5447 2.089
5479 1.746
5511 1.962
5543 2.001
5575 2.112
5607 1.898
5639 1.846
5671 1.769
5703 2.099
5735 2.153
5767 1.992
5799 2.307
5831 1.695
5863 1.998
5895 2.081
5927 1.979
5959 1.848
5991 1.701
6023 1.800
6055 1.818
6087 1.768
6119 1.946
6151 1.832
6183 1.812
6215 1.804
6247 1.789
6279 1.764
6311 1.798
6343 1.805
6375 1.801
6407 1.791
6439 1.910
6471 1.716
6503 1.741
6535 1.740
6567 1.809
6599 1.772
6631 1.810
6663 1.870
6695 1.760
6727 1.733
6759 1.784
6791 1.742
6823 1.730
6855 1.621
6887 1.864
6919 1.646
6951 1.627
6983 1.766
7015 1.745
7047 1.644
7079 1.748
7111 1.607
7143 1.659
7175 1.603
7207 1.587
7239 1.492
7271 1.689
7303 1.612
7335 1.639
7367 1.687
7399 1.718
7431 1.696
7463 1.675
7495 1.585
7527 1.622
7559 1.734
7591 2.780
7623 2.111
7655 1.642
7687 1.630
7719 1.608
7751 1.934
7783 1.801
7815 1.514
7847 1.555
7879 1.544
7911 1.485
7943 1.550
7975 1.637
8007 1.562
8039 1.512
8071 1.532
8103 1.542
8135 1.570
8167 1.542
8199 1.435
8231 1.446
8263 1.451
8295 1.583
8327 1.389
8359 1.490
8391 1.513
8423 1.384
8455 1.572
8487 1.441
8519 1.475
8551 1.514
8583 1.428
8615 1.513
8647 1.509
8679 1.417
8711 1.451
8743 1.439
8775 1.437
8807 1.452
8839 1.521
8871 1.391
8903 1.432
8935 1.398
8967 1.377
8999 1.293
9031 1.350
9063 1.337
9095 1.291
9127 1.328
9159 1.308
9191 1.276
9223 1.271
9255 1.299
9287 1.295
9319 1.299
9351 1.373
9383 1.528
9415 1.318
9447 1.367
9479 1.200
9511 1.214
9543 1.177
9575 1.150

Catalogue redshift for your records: 0.156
